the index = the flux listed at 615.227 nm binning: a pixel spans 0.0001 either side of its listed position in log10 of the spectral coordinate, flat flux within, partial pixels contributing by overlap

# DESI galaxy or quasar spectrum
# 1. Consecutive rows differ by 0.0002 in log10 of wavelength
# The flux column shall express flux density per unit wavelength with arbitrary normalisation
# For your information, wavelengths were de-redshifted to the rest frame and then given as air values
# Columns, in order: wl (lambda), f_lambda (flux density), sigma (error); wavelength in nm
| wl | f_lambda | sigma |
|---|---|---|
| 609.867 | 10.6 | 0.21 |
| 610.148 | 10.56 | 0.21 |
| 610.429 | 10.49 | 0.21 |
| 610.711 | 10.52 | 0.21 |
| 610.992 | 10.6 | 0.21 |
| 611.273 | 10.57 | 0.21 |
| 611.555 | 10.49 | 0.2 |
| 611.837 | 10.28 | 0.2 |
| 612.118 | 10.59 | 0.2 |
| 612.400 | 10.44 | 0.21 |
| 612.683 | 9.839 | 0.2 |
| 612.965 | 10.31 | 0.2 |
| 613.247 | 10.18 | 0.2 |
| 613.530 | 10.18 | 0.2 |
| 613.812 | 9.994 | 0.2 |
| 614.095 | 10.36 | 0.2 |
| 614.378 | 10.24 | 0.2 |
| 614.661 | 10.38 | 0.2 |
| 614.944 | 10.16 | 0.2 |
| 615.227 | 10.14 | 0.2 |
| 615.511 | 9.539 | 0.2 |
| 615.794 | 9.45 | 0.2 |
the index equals 10.14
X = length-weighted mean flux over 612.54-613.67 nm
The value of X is 10.1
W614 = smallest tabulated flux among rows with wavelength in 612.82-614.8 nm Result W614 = 9.994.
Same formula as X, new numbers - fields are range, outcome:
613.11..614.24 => 10.2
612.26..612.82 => 10.1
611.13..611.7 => 10.5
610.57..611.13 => 10.6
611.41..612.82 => 10.3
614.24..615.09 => 10.3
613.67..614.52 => 10.2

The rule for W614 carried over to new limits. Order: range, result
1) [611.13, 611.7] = 10.49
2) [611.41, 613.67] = 9.839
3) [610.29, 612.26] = 10.28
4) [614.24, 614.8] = 10.24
